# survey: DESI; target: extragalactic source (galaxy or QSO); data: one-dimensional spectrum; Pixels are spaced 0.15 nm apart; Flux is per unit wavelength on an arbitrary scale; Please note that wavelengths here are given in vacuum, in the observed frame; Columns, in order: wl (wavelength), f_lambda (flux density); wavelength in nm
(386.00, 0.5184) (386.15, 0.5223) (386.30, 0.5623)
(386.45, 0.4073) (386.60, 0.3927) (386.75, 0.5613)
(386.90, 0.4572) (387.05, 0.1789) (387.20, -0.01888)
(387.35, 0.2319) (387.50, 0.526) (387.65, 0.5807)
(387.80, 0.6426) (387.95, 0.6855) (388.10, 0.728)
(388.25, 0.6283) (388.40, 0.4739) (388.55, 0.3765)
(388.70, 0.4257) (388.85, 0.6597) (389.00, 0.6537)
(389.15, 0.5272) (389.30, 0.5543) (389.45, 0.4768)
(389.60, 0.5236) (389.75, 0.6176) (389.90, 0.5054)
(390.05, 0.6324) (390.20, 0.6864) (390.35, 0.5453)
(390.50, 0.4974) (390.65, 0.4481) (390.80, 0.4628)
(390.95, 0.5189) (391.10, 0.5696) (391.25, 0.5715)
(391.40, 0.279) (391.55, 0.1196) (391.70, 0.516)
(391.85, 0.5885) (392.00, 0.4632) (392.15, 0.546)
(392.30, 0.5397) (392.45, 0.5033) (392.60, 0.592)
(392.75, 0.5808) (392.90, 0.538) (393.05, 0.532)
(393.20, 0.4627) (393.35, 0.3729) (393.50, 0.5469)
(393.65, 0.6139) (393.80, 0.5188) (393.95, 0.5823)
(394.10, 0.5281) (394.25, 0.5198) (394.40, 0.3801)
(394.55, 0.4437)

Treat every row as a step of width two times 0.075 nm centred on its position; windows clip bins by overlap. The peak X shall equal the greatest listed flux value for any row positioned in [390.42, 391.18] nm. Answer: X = 0.5696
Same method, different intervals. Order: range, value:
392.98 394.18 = 0.6139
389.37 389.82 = 0.6176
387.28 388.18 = 0.728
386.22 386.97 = 0.5623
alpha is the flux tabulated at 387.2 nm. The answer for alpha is -0.01888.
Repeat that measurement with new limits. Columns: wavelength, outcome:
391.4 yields 0.279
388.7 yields 0.4257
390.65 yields 0.4481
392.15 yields 0.546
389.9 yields 0.5054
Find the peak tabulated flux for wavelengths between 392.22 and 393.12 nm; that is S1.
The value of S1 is 0.592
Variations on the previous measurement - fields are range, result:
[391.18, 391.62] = 0.5715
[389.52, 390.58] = 0.6864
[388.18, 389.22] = 0.6597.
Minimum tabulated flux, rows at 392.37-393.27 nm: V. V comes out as 0.4627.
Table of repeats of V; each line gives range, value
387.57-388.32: 0.5807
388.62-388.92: 0.4257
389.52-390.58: 0.4974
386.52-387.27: -0.01888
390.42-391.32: 0.4481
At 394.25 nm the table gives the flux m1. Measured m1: 0.5198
